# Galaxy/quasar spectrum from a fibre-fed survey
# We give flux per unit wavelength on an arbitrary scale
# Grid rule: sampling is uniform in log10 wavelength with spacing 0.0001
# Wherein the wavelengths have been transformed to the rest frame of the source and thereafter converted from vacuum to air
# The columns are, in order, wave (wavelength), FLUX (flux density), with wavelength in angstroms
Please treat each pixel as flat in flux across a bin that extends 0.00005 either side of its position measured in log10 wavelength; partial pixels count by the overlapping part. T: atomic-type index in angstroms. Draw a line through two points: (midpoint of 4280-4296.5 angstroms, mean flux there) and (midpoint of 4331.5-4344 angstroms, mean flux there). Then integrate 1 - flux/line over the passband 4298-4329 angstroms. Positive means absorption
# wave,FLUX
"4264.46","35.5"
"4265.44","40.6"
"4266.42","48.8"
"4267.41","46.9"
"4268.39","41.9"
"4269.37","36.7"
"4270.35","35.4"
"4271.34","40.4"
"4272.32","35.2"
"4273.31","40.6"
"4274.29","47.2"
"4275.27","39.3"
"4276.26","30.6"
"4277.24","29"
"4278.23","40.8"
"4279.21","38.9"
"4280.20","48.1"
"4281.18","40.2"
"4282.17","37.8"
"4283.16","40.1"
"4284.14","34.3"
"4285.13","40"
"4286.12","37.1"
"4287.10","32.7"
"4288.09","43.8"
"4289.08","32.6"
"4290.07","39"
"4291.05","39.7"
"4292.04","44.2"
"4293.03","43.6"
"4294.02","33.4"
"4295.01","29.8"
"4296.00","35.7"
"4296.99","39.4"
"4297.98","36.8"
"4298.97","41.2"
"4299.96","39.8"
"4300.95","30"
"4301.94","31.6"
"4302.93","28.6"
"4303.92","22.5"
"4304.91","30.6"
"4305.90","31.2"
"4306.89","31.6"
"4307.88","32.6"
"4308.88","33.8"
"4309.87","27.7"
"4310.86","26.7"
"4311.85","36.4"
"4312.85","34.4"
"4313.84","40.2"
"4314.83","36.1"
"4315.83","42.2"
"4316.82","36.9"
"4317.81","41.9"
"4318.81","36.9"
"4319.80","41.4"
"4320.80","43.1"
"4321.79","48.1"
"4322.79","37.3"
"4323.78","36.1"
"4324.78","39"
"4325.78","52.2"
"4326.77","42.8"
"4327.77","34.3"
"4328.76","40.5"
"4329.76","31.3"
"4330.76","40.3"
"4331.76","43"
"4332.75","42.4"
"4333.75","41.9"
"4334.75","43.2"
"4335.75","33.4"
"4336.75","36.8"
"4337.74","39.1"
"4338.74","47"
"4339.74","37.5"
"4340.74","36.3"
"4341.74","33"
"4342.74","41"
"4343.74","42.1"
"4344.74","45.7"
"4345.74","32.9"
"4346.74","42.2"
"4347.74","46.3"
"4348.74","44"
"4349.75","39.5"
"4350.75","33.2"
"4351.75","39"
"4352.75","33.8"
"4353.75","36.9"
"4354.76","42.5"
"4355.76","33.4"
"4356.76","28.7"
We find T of 2.1 angstroms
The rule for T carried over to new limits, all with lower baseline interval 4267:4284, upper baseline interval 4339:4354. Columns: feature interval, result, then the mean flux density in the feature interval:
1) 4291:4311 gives 2.7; 33.8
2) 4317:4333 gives -0.6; 40.6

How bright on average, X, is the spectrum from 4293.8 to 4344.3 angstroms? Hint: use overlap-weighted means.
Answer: 37.1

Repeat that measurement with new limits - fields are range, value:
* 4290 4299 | 38.1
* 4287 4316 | 34.9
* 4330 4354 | 39.5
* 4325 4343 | 39.8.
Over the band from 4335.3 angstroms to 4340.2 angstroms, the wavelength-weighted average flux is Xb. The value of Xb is 38.9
